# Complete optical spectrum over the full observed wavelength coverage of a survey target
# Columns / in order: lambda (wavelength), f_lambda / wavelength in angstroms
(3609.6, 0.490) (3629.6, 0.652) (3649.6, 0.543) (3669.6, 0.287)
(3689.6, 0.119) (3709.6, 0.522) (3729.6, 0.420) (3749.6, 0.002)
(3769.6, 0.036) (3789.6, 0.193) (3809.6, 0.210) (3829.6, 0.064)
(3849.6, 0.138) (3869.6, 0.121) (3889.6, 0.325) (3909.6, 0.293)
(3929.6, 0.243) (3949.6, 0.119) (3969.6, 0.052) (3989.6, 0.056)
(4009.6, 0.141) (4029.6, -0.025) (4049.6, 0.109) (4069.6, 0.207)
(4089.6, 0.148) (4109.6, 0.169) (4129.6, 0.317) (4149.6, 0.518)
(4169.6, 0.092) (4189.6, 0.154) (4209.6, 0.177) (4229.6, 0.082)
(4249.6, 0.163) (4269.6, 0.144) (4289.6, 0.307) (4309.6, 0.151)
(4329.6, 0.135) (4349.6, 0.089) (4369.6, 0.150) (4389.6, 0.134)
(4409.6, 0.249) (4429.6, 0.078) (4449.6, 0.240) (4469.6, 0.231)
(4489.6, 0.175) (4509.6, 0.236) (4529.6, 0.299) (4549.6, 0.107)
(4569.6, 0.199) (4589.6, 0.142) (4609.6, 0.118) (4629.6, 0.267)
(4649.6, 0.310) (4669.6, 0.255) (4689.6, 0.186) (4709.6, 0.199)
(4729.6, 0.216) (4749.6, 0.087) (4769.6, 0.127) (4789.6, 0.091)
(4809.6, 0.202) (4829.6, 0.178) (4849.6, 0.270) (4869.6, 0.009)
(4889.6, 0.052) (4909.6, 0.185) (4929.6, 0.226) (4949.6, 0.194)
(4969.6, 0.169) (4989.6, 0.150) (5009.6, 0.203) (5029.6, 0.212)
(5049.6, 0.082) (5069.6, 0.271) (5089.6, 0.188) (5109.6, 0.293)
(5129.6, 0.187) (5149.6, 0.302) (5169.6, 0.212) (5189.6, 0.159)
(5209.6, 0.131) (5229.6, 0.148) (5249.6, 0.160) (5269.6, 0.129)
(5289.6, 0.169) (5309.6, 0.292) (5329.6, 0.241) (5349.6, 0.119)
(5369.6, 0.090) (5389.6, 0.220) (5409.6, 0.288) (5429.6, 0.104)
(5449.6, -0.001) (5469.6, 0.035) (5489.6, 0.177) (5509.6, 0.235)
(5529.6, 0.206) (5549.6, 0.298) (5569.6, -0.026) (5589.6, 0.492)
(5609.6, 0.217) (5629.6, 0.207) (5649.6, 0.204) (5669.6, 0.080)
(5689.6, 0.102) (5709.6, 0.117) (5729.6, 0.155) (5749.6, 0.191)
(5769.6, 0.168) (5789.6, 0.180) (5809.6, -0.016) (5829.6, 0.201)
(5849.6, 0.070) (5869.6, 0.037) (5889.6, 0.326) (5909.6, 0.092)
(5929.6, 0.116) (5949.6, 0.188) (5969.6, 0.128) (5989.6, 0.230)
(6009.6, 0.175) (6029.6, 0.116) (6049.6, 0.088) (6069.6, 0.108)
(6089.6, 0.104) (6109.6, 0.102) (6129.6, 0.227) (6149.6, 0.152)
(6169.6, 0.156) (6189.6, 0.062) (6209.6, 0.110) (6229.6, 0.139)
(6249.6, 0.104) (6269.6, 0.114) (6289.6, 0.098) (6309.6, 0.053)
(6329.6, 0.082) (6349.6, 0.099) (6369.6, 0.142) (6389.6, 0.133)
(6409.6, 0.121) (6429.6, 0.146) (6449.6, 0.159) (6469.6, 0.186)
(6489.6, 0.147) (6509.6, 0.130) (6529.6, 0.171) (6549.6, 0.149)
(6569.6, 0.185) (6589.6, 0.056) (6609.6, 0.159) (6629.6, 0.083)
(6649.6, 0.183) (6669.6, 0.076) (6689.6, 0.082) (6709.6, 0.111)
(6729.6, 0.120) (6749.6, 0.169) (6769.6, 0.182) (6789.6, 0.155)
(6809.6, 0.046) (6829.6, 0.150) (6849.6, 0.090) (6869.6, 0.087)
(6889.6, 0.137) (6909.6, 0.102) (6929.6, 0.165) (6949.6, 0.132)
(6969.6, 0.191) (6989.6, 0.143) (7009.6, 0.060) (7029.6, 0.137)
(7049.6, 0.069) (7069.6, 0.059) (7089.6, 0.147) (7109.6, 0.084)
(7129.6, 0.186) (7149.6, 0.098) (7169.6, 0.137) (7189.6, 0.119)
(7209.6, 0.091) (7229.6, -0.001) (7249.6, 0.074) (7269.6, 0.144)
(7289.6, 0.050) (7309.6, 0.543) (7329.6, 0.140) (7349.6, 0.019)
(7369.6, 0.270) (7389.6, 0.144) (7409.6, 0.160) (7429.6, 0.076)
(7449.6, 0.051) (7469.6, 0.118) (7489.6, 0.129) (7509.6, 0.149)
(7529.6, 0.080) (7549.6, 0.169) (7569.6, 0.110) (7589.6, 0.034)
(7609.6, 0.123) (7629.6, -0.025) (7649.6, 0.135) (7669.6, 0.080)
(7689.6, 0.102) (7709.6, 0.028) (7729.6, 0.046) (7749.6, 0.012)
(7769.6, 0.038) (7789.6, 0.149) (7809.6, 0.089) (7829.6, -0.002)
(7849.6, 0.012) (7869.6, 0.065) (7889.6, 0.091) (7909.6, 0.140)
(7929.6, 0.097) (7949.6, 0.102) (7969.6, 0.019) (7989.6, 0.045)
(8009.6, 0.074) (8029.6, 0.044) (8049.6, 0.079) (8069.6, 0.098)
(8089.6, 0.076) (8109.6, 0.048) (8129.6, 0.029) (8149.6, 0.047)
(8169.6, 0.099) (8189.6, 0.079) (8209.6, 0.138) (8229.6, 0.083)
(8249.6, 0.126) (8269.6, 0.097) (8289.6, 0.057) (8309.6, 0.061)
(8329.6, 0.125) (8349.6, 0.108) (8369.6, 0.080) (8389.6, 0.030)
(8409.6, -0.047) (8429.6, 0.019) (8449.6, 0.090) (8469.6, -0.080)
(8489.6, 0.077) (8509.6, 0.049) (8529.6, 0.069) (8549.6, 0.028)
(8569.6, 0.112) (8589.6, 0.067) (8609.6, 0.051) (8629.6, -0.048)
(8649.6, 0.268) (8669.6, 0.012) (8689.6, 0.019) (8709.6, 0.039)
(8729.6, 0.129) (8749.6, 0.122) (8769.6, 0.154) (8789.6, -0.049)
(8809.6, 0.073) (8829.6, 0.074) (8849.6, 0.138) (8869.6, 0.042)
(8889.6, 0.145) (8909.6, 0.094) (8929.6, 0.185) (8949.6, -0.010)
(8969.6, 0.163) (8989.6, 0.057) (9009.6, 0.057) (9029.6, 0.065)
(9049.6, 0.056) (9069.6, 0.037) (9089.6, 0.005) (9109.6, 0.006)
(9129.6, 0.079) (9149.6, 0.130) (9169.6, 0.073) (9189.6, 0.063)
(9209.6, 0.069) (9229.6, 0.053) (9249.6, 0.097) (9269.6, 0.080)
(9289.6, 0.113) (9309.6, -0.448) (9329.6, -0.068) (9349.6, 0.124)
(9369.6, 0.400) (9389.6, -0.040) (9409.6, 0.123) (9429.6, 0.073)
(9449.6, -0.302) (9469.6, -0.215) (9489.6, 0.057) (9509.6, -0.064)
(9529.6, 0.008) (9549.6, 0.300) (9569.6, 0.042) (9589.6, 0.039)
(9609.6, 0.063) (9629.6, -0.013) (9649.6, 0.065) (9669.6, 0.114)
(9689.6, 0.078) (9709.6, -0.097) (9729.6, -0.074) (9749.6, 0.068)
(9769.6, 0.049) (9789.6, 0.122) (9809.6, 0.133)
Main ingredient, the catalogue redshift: 0.114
